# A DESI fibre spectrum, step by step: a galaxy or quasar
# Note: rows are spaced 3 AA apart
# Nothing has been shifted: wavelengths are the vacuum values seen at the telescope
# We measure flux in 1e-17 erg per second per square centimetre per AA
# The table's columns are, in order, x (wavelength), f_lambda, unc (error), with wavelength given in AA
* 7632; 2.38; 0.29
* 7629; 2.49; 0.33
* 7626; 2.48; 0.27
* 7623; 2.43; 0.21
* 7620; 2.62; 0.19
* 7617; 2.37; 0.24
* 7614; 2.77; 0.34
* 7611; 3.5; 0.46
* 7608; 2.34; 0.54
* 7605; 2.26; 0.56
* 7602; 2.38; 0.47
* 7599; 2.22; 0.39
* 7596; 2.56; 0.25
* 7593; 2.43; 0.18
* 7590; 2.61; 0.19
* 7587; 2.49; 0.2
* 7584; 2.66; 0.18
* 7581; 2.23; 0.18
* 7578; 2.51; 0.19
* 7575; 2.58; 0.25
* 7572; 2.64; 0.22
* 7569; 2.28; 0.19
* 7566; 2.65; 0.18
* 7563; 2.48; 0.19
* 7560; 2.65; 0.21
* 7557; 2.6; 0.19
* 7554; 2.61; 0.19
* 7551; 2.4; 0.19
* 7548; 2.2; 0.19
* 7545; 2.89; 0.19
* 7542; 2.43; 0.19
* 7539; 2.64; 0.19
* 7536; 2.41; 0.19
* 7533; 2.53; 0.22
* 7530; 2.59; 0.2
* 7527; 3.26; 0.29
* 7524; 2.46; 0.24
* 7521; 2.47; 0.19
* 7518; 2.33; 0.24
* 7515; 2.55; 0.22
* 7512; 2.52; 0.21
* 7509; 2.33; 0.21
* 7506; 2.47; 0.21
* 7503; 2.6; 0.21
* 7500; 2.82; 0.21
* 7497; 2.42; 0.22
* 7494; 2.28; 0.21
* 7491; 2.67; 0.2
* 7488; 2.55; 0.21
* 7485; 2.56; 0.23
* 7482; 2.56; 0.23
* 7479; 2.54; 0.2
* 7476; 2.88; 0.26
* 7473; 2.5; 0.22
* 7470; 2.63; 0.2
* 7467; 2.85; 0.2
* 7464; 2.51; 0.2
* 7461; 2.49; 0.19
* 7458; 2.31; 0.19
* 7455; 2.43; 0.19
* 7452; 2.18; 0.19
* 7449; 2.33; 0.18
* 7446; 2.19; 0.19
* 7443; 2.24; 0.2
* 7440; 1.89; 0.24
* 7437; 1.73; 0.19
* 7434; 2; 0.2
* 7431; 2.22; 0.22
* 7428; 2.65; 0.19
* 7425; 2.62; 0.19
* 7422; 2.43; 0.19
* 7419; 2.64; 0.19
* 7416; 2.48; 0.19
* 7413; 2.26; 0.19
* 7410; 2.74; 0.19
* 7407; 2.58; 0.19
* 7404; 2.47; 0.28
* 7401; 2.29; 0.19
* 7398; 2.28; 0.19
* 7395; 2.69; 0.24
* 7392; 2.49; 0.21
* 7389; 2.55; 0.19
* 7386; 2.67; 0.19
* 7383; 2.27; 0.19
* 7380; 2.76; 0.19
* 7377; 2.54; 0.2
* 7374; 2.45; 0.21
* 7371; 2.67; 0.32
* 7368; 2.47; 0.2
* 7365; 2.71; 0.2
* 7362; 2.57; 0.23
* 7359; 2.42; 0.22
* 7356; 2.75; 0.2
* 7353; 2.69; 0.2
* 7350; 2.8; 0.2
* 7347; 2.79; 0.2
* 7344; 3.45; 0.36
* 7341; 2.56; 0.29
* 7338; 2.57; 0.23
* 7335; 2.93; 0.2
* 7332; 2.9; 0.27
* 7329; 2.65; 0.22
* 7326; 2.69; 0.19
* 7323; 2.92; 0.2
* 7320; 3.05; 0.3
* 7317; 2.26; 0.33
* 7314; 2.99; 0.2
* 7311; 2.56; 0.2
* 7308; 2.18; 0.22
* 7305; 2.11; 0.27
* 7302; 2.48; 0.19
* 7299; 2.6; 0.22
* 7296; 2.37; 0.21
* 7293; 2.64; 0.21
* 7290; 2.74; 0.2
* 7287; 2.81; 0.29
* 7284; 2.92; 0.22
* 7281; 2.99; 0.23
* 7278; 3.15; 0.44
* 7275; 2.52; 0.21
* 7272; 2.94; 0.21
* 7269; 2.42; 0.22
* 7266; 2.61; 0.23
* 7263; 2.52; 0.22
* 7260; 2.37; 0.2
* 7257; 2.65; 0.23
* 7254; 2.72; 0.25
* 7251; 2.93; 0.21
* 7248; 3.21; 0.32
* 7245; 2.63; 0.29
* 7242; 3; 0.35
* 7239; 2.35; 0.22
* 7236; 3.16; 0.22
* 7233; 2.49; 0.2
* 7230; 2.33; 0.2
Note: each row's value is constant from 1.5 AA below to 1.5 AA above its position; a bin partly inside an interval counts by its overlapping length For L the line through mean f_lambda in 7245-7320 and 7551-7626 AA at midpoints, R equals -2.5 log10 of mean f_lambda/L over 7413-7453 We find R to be 0.14 mag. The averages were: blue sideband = 2.66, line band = 2.28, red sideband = 2.53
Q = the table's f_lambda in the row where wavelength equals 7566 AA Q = 2.65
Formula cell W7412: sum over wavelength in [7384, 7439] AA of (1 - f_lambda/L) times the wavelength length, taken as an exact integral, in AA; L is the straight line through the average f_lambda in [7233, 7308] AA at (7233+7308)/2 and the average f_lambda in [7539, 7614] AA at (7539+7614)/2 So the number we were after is 3.99 AA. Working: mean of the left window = 2.69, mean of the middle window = 2.43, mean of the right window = 2.53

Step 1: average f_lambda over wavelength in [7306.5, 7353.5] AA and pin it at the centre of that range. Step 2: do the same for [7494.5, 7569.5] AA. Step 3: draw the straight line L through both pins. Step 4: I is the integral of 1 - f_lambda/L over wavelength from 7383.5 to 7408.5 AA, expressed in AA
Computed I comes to 1.8 AA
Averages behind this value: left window 2.75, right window 2.54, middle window 2.49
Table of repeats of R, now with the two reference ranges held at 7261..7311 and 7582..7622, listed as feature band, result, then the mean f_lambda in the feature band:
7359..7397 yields 0.02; 2.56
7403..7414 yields 0.03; 2.53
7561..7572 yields 0.02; 2.5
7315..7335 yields -0.06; 2.76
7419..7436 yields 0.09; 2.39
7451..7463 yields 0.09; 2.37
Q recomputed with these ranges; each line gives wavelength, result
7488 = 2.55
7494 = 2.28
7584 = 2.66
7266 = 2.61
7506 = 2.47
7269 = 2.42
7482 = 2.56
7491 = 2.67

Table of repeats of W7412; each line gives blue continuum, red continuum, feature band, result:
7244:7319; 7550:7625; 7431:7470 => 4.7 AA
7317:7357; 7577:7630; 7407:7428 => 1.4 AA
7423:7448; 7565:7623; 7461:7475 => -2.2 AA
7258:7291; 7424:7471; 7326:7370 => -3.0 AA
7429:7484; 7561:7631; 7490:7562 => -3.1 AA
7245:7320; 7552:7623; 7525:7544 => -0.6 AA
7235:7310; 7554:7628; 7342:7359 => -1.3 AA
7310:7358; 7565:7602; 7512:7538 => -0.2 AA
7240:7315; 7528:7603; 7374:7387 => 0.4 AA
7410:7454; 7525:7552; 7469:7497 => -1.5 AA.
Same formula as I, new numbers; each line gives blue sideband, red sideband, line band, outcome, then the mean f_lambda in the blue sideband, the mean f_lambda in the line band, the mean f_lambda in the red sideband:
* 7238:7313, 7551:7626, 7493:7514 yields 0.57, 2.66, 2.5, 2.53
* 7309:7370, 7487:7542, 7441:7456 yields 2.07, 2.73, 2.26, 2.55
